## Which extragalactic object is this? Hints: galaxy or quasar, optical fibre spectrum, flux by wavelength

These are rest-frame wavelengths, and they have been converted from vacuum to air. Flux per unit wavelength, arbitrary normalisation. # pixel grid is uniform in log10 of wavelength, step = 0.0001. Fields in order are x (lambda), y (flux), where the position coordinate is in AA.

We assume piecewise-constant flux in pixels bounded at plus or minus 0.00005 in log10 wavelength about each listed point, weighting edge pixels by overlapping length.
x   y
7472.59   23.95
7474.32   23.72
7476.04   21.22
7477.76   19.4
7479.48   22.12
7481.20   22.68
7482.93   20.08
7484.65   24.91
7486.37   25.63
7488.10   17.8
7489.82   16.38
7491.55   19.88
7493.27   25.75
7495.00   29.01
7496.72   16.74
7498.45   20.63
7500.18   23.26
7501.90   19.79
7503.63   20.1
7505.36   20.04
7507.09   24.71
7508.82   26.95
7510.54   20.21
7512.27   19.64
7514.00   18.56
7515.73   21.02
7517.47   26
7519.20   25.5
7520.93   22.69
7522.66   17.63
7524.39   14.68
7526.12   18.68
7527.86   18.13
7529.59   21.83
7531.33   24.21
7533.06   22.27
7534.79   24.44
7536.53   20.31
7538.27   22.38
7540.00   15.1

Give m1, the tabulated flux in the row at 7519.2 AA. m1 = 25.5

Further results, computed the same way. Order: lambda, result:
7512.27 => 19.64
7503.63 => 20.1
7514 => 18.56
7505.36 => 20.04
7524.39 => 14.68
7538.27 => 22.38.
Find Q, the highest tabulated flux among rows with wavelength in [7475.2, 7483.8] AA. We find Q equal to 22.68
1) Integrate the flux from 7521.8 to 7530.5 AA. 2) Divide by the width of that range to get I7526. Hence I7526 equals 18.2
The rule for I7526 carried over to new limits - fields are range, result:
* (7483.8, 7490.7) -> 21.2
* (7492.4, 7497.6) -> 23.8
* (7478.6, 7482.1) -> 22.3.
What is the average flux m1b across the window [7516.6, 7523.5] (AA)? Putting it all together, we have 23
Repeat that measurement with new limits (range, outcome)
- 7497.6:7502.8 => 21.2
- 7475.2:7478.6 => 20.3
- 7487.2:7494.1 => 19.9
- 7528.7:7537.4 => 22.6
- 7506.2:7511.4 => 24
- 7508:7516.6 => 21.3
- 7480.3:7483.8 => 21.4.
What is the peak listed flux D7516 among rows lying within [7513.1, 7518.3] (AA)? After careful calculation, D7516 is 26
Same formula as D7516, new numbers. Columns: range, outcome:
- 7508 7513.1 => 26.95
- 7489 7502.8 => 29.01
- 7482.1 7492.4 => 25.63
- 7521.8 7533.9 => 24.21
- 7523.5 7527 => 18.68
